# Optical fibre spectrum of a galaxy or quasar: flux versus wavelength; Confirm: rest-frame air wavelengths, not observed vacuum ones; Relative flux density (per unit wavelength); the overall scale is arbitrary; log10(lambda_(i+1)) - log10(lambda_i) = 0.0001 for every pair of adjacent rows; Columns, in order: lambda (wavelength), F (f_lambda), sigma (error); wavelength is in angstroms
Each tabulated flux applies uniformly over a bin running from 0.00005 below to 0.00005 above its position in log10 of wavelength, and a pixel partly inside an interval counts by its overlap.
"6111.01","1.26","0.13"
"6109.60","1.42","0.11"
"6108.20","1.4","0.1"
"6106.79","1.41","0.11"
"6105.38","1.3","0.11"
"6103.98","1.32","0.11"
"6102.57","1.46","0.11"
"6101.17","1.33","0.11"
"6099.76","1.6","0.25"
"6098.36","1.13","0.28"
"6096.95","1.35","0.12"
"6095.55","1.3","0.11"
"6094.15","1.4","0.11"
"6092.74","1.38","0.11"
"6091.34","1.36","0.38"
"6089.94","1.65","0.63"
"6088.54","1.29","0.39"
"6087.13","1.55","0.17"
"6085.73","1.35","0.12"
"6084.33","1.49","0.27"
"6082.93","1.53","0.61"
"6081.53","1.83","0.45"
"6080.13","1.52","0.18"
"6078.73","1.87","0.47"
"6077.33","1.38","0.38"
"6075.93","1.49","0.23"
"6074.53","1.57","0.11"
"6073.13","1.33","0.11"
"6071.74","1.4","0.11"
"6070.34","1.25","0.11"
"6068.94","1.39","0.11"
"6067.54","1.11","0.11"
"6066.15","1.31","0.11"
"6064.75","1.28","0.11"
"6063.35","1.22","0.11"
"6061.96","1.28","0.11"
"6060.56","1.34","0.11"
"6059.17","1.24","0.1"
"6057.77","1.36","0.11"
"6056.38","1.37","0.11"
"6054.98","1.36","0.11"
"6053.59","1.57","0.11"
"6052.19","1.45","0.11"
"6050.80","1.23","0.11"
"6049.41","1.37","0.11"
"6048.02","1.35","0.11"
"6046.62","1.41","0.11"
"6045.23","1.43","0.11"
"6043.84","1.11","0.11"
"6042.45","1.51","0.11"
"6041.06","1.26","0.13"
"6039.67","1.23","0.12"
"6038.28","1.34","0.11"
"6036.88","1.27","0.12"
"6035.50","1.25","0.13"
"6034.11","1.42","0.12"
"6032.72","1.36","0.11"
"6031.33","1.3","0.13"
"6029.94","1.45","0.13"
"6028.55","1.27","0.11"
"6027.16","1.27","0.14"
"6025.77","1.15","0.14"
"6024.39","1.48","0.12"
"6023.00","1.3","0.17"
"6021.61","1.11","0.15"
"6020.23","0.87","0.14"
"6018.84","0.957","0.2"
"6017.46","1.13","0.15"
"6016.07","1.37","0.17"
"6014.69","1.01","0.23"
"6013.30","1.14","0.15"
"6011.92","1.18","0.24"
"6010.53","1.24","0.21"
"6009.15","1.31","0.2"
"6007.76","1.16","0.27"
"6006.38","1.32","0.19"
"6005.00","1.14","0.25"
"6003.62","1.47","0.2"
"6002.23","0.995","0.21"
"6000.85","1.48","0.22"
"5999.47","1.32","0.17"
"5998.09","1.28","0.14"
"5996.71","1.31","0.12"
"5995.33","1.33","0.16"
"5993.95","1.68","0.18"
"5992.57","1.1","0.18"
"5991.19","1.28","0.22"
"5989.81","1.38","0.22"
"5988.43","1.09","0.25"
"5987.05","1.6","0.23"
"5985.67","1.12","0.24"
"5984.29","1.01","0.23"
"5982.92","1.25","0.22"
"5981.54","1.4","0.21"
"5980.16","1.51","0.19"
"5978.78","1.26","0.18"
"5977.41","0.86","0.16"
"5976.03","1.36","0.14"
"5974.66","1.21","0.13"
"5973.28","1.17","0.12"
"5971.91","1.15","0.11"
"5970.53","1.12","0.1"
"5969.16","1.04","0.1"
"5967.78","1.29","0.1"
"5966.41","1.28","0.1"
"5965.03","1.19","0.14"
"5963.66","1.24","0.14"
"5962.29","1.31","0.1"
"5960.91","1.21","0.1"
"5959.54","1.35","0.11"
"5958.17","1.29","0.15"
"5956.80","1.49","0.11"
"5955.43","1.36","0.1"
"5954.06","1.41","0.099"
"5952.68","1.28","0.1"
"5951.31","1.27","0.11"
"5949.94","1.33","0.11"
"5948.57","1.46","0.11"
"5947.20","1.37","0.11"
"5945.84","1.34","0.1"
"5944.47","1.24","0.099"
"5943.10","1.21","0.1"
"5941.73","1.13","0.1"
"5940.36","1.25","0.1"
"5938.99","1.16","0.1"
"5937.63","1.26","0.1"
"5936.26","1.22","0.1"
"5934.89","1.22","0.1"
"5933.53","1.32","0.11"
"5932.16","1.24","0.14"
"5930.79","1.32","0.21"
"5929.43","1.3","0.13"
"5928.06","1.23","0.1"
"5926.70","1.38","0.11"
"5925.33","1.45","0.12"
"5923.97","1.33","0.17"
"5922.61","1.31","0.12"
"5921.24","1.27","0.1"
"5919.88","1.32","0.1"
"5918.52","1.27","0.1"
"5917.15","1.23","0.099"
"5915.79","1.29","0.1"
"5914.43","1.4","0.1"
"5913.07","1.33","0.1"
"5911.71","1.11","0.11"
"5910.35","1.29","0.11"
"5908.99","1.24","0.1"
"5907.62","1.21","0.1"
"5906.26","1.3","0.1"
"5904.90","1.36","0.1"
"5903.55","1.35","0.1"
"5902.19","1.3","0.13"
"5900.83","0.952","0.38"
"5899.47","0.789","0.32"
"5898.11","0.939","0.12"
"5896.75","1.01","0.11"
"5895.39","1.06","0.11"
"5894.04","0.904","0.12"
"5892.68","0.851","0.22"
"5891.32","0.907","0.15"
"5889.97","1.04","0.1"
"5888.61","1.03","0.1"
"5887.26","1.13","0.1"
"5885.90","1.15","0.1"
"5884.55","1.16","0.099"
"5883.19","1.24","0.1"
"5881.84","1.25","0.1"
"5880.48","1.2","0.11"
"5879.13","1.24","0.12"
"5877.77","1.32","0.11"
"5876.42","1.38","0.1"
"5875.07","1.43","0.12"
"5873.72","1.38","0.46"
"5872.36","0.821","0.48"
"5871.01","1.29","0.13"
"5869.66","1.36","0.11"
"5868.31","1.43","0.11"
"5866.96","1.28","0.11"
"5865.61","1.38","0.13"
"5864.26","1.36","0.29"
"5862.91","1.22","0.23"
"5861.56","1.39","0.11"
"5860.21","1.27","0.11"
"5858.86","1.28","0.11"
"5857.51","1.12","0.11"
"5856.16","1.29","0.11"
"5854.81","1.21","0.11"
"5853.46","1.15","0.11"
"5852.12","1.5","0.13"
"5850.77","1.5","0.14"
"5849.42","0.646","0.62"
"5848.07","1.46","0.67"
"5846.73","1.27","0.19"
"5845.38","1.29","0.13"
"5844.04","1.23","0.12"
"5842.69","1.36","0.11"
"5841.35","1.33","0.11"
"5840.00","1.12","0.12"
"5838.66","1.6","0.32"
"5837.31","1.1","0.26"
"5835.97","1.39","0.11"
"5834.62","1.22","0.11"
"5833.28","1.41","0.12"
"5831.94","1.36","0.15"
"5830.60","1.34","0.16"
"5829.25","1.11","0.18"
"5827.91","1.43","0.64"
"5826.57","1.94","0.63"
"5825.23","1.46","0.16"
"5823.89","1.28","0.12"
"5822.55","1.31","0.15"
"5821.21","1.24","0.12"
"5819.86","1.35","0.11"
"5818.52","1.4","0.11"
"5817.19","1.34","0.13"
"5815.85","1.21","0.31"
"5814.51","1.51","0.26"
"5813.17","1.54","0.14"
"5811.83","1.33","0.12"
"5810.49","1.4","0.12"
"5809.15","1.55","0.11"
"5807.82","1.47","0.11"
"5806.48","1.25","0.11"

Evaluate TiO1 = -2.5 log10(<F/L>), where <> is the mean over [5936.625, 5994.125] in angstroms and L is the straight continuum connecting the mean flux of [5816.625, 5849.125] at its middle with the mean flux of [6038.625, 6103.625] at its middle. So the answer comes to 0.085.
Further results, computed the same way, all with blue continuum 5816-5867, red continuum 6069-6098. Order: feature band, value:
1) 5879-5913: 0.197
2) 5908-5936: 0.059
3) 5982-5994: 0.116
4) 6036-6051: 0.089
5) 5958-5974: 0.142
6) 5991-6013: 0.101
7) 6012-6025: 0.228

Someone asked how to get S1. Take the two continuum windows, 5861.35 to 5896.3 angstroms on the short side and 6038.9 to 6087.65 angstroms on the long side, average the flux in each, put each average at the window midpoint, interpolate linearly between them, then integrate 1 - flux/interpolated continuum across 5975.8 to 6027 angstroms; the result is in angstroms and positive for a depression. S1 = 3.3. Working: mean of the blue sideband 1.2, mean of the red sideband 1.39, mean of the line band 1.24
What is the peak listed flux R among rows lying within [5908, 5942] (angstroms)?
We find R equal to 1.45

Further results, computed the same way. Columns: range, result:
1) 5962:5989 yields 1.6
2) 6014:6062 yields 1.57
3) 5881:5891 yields 1.25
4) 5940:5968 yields 1.49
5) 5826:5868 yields 1.94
